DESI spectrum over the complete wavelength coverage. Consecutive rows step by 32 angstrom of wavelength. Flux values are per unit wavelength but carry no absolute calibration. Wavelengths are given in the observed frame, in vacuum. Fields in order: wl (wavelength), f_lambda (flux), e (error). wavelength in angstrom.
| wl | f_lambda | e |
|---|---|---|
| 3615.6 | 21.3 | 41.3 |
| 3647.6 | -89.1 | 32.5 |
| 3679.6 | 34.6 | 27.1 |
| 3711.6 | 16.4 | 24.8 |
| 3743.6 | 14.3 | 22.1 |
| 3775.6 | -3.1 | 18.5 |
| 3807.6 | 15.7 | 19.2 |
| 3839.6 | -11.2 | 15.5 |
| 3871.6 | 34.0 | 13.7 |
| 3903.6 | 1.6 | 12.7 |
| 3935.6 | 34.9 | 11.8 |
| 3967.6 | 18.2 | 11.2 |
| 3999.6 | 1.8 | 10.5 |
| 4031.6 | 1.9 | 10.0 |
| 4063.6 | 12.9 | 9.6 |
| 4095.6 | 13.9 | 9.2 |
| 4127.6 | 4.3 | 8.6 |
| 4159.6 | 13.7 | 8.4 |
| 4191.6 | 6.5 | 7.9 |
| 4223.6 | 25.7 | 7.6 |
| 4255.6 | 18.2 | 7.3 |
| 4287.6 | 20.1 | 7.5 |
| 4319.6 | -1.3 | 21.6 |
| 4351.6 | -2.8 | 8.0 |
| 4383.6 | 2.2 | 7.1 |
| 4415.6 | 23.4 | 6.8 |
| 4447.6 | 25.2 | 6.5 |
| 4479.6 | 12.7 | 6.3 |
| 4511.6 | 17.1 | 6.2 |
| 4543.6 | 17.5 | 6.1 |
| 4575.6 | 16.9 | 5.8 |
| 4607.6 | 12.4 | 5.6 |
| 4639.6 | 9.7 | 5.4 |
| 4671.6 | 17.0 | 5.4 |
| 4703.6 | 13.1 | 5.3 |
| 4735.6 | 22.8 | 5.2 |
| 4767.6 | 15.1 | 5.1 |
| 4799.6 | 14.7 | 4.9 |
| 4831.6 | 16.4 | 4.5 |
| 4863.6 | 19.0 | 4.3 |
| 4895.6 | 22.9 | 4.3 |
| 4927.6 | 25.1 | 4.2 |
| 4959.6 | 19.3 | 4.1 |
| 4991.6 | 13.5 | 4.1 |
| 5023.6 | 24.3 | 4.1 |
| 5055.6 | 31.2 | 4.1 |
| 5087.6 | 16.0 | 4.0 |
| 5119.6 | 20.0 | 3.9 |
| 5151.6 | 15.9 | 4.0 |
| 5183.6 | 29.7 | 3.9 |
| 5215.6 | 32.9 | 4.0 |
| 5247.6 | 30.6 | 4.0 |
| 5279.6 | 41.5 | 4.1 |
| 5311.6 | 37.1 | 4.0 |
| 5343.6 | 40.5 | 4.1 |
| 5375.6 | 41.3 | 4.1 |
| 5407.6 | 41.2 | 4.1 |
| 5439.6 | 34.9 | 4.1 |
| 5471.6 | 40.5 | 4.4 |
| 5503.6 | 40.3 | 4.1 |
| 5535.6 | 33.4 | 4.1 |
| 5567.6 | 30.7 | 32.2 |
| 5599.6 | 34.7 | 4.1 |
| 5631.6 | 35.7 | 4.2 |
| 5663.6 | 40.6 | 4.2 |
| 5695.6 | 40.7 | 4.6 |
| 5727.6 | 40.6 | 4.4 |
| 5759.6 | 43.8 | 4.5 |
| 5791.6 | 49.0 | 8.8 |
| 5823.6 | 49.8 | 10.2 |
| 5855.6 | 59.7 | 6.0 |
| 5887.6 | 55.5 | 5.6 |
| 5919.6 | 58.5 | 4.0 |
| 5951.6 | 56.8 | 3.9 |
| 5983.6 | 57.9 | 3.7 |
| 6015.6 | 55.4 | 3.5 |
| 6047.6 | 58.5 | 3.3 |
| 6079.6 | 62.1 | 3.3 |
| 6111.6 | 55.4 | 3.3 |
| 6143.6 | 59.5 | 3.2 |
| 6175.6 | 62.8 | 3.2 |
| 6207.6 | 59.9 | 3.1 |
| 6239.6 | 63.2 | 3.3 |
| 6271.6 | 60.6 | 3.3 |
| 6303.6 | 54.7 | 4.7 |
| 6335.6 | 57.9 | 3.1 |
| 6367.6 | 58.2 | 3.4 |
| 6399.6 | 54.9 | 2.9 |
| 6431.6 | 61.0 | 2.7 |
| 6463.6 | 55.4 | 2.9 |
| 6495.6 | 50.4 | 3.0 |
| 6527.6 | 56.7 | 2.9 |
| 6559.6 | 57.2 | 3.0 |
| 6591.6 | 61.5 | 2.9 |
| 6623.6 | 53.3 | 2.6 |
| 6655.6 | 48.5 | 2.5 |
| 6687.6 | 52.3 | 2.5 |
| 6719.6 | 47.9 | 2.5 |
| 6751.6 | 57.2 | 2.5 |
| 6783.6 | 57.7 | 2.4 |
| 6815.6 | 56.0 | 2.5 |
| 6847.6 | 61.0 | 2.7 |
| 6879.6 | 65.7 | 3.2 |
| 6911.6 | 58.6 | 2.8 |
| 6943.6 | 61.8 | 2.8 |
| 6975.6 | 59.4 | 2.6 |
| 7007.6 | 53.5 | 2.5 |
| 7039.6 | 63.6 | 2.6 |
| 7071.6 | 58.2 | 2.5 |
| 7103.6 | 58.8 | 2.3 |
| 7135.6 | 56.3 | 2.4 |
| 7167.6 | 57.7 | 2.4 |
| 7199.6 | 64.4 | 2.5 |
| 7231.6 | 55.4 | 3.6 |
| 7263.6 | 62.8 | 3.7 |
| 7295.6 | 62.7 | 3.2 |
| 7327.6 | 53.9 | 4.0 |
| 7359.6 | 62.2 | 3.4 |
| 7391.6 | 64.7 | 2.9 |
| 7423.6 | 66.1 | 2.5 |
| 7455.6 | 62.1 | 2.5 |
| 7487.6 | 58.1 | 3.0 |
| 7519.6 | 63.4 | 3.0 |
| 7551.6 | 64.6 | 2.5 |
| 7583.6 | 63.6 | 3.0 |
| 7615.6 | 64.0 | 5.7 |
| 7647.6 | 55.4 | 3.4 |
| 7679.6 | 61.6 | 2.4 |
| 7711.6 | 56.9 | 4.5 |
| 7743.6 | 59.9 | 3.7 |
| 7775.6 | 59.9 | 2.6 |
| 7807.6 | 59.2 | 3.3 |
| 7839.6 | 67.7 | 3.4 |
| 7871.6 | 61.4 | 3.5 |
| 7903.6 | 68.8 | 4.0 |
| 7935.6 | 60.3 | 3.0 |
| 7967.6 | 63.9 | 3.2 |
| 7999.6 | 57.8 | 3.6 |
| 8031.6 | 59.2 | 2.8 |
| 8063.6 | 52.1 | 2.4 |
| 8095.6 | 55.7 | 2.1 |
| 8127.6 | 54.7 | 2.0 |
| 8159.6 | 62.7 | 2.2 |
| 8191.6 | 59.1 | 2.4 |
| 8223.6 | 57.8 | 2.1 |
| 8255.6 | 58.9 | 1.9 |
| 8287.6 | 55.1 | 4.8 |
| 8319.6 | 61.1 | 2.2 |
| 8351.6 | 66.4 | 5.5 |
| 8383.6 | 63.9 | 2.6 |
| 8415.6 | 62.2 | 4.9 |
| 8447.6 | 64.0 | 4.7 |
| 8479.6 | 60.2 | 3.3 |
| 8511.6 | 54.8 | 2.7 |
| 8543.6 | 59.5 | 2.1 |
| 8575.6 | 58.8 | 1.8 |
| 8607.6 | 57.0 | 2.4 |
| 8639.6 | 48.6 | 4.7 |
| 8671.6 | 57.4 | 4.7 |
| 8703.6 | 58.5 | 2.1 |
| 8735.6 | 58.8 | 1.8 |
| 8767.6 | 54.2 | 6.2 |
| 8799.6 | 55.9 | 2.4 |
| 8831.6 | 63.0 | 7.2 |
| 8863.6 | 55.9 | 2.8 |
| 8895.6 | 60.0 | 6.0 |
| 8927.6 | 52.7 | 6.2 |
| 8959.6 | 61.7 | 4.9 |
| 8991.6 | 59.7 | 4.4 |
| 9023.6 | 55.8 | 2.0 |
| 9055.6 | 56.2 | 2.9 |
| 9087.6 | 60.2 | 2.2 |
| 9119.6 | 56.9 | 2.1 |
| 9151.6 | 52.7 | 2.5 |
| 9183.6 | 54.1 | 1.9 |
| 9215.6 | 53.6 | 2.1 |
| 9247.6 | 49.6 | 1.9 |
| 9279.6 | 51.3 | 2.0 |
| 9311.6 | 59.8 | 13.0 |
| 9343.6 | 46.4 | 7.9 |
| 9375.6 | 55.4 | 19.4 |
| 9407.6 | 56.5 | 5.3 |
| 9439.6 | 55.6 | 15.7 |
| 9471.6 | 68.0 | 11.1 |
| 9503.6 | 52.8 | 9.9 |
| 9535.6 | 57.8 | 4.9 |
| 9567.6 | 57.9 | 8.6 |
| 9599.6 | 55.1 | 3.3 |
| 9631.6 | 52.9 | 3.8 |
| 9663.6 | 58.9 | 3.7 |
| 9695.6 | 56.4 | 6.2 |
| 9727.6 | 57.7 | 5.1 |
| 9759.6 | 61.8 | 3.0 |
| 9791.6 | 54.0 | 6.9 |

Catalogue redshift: 0.296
